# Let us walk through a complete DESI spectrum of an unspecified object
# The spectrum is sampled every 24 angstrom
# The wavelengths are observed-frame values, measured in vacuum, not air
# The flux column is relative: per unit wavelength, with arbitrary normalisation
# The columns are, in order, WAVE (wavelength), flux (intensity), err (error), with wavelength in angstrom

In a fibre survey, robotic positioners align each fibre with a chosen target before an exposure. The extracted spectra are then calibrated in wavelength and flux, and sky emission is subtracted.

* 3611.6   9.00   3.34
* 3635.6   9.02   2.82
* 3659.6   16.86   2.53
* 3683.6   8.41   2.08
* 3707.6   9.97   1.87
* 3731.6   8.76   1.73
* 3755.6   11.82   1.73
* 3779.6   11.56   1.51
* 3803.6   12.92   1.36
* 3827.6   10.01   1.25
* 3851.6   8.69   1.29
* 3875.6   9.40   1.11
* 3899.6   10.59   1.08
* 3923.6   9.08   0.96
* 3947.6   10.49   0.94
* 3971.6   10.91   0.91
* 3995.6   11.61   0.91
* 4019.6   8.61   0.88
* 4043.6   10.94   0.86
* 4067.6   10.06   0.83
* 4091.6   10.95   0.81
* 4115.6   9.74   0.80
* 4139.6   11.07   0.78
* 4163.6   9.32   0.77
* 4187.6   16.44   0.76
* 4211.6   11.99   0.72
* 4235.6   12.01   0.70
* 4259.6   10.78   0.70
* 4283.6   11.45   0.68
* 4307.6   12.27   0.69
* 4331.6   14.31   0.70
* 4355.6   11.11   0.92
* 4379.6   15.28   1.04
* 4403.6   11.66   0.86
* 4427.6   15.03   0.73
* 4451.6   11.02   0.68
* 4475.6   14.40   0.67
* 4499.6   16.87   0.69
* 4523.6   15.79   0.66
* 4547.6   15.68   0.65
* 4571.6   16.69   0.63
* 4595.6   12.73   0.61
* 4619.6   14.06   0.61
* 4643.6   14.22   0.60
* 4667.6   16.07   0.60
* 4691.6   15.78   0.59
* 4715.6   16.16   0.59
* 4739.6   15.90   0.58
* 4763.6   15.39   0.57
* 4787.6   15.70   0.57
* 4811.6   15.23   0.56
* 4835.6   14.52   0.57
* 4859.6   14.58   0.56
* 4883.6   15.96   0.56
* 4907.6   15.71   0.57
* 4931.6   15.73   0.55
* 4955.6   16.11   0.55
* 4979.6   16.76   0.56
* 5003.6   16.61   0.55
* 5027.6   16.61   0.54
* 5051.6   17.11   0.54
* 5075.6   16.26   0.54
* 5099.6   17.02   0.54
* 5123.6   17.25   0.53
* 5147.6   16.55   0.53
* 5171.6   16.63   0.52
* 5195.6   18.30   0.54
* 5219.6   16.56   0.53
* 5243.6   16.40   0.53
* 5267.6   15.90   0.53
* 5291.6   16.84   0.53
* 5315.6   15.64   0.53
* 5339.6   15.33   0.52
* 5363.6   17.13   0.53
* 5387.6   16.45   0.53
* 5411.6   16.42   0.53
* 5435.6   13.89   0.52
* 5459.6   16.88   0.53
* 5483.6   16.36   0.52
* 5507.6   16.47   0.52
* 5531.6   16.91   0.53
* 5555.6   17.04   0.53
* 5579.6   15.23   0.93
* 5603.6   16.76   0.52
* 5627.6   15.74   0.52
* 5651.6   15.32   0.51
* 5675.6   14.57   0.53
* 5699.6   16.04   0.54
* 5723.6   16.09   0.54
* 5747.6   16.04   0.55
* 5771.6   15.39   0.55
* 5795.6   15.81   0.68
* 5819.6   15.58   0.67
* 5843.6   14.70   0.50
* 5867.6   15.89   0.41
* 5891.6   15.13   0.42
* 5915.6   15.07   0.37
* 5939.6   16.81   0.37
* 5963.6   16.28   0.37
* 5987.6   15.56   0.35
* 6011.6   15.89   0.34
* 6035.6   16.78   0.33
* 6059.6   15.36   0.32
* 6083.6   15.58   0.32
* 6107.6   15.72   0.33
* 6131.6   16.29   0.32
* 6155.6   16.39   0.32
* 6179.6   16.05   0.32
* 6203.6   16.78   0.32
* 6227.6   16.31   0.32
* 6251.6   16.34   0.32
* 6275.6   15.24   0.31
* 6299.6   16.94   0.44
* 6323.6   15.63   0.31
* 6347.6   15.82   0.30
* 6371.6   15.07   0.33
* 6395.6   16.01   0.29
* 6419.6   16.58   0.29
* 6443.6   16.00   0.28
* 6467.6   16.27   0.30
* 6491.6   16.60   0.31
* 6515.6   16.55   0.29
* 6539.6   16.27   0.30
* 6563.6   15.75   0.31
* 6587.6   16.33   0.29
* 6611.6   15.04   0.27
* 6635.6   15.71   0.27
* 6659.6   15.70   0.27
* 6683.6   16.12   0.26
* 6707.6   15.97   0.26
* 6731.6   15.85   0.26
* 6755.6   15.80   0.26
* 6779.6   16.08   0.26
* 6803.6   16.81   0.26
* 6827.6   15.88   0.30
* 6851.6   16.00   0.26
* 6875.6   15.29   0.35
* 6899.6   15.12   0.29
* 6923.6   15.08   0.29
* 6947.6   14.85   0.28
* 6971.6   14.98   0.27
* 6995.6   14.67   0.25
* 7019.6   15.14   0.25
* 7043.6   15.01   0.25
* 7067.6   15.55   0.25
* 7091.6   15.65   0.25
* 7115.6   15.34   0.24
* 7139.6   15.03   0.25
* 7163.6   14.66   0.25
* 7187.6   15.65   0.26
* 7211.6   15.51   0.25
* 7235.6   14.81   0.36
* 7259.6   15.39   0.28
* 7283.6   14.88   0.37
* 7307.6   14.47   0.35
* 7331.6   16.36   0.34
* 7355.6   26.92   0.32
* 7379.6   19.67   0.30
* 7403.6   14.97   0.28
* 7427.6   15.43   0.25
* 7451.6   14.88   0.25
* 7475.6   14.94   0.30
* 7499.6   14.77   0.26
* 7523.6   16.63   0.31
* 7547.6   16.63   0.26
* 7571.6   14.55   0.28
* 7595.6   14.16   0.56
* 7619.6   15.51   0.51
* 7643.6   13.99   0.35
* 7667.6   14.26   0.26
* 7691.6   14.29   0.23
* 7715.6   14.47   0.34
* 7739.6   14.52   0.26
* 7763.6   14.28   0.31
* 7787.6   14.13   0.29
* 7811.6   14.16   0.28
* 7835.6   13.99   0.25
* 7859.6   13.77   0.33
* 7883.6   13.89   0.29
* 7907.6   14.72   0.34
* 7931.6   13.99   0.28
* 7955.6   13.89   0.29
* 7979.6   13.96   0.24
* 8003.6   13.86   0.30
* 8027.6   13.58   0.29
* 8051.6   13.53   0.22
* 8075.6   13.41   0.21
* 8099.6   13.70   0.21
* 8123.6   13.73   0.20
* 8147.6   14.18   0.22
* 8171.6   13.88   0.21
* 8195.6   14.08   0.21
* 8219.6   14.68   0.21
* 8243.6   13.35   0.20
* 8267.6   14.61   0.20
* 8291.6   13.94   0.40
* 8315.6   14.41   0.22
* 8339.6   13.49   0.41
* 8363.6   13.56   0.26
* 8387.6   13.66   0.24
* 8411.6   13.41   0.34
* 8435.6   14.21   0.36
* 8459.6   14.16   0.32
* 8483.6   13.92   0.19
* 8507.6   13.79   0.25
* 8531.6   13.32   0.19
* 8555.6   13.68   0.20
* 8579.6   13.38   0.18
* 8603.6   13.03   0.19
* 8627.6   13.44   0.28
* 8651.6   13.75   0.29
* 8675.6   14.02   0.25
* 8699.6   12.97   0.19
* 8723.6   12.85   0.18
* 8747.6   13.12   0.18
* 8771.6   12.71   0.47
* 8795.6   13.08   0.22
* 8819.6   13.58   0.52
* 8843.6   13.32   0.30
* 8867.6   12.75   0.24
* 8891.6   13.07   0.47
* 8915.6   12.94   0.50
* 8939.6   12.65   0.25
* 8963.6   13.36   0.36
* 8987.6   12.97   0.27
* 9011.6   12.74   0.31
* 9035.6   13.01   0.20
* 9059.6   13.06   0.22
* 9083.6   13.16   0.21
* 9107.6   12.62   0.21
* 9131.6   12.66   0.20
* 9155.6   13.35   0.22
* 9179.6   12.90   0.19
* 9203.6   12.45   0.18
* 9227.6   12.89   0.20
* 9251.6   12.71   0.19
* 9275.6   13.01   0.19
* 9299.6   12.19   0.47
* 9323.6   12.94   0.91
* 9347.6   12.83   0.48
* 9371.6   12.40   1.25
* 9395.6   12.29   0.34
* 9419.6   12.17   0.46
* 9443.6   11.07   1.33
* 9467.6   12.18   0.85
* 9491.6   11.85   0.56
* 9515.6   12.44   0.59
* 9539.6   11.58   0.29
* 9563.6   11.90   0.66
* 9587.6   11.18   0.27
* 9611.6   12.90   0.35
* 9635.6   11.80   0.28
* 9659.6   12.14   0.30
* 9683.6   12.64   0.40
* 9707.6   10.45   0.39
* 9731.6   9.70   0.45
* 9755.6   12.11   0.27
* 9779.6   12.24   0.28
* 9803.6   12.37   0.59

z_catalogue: 0.121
